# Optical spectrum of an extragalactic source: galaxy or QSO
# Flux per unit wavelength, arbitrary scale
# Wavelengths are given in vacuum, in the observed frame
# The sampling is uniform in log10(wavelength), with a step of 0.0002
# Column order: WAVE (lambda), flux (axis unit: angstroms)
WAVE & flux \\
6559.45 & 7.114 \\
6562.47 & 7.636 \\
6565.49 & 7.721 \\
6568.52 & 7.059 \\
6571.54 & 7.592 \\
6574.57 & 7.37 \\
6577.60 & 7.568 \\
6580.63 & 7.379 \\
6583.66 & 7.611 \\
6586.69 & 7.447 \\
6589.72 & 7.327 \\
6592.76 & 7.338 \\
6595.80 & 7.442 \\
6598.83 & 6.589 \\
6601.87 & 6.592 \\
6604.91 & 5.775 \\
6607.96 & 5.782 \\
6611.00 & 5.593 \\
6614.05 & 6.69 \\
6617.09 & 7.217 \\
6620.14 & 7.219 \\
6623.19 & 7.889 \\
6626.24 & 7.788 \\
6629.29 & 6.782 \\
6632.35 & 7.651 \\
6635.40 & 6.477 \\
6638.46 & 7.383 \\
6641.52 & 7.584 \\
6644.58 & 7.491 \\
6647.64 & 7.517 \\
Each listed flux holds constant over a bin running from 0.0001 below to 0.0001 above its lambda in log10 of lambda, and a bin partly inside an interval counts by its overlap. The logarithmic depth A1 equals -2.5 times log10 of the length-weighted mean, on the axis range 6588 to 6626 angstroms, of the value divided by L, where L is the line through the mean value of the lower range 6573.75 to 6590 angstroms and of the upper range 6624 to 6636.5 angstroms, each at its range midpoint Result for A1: 0.08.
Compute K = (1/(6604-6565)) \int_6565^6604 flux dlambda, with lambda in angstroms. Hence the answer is 7.28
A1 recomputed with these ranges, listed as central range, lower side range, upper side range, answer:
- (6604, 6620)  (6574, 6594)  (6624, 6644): 0.17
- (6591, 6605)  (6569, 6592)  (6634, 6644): 0.08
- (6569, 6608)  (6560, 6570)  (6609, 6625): 0.01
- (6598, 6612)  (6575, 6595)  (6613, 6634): 0.22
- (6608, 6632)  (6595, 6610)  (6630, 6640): -0.03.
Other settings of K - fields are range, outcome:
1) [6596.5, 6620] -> 6.41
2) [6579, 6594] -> 7.42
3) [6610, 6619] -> 6.58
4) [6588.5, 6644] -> 6.96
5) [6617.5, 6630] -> 7.44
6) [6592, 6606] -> 6.75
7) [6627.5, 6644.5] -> 7.21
